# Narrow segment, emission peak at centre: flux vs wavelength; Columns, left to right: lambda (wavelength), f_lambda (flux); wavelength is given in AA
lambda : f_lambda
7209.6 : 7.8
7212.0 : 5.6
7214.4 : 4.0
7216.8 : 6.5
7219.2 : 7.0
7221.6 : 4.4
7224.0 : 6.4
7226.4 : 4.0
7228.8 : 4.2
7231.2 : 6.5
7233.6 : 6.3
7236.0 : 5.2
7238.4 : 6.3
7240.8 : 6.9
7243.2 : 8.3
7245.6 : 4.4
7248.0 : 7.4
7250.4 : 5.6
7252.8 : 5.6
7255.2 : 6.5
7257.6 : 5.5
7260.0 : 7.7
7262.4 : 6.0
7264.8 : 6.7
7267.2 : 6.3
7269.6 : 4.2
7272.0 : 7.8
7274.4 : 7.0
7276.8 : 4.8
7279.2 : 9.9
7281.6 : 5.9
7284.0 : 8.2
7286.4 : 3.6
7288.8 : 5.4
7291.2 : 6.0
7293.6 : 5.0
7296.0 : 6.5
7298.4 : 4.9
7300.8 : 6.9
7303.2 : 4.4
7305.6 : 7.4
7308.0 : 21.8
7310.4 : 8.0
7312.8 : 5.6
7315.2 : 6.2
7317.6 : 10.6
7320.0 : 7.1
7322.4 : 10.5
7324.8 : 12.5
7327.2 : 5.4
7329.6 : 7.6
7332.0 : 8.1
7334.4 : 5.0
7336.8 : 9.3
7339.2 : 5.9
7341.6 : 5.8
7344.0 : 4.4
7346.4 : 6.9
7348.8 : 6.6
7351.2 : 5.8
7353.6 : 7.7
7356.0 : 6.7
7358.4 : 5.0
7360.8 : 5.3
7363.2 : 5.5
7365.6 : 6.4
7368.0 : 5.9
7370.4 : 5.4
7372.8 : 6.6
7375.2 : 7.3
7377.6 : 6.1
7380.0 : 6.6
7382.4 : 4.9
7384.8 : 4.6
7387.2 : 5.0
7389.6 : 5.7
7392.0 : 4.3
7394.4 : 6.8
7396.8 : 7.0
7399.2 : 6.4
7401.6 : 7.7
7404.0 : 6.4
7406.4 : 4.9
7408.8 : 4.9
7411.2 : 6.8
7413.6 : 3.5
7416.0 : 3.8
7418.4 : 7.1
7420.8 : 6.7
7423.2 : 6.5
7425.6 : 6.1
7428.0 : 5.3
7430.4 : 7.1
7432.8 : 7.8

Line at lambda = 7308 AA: [S II]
